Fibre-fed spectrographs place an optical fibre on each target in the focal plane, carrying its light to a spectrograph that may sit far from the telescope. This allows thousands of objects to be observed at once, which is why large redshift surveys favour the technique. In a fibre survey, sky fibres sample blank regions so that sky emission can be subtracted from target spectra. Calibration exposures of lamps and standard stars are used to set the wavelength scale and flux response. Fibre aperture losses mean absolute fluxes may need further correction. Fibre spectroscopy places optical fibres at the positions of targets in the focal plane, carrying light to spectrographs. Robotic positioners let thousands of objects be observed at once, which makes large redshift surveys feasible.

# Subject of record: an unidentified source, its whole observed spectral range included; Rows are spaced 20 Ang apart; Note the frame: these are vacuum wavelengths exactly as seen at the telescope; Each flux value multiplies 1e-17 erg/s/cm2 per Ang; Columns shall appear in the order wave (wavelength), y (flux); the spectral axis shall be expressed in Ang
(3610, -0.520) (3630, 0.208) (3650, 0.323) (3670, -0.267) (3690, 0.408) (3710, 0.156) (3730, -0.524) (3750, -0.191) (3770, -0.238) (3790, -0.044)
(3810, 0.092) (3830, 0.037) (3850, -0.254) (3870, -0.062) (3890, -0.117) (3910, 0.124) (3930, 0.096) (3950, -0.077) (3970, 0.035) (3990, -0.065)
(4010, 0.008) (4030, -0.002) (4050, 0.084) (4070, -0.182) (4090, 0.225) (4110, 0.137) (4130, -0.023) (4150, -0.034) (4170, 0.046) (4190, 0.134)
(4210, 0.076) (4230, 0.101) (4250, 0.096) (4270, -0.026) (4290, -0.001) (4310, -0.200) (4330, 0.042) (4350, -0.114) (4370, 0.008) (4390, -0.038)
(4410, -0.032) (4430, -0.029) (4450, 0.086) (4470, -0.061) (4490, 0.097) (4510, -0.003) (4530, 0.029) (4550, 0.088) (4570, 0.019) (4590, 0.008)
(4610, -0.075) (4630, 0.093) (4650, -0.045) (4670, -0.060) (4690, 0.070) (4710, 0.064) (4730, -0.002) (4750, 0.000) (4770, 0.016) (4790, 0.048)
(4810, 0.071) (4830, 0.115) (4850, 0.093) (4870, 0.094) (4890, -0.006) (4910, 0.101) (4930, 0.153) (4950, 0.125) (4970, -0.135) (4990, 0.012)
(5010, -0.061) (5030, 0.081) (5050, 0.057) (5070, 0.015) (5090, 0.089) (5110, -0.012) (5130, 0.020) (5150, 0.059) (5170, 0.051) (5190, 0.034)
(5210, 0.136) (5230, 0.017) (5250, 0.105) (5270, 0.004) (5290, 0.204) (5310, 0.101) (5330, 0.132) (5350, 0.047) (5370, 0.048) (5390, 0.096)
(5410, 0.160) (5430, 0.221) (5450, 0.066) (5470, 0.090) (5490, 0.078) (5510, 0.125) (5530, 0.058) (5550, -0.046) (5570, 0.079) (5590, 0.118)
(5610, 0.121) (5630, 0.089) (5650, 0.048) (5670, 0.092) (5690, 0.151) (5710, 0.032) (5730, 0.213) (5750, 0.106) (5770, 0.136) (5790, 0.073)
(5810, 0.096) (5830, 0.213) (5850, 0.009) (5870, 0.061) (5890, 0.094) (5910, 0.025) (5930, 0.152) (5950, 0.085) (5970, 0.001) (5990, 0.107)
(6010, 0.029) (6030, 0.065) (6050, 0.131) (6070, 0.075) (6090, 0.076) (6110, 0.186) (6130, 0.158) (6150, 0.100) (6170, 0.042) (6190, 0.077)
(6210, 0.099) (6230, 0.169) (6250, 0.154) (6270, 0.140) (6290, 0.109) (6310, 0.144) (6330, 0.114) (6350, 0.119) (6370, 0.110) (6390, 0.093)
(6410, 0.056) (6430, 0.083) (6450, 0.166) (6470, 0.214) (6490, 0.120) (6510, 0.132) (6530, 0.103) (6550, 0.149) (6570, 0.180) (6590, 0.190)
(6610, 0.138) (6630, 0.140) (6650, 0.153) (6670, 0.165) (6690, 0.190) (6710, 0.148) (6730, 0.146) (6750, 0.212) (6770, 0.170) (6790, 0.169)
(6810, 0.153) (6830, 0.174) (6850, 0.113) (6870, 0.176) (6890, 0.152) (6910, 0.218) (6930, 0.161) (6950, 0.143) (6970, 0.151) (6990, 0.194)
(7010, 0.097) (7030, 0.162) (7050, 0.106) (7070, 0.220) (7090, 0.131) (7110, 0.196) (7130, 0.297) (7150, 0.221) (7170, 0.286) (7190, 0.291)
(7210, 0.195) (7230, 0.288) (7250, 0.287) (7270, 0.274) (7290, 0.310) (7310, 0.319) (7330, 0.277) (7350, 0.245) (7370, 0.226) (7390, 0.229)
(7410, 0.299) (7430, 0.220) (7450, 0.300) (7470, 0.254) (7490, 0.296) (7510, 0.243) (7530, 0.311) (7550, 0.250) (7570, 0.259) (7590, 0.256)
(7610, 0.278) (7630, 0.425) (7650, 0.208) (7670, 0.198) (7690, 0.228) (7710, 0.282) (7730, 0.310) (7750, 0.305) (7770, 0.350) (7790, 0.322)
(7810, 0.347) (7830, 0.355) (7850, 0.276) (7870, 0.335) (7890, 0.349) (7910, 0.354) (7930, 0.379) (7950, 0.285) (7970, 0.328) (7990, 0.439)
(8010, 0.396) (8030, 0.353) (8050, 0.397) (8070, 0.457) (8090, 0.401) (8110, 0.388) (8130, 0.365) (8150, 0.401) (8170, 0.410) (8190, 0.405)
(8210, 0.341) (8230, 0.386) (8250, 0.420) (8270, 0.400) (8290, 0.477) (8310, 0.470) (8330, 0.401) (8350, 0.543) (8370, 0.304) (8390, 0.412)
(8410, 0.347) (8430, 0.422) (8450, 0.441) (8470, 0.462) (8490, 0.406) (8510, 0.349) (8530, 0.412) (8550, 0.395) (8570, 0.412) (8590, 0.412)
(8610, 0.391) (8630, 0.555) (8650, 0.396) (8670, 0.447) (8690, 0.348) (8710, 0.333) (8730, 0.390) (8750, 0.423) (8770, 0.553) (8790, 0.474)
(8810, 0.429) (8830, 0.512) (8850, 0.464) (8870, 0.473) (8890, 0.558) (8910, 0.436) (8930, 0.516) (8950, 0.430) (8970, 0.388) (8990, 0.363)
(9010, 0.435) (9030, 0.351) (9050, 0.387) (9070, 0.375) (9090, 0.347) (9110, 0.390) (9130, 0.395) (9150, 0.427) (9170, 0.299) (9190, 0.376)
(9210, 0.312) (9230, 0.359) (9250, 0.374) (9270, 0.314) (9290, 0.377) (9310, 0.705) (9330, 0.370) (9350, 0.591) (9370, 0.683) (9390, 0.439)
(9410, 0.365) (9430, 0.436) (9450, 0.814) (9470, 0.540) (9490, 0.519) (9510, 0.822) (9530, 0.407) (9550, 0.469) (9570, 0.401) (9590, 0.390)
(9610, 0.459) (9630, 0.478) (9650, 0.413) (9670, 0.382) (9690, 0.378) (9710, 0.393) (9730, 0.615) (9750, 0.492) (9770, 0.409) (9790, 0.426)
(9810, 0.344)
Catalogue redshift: 0.787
